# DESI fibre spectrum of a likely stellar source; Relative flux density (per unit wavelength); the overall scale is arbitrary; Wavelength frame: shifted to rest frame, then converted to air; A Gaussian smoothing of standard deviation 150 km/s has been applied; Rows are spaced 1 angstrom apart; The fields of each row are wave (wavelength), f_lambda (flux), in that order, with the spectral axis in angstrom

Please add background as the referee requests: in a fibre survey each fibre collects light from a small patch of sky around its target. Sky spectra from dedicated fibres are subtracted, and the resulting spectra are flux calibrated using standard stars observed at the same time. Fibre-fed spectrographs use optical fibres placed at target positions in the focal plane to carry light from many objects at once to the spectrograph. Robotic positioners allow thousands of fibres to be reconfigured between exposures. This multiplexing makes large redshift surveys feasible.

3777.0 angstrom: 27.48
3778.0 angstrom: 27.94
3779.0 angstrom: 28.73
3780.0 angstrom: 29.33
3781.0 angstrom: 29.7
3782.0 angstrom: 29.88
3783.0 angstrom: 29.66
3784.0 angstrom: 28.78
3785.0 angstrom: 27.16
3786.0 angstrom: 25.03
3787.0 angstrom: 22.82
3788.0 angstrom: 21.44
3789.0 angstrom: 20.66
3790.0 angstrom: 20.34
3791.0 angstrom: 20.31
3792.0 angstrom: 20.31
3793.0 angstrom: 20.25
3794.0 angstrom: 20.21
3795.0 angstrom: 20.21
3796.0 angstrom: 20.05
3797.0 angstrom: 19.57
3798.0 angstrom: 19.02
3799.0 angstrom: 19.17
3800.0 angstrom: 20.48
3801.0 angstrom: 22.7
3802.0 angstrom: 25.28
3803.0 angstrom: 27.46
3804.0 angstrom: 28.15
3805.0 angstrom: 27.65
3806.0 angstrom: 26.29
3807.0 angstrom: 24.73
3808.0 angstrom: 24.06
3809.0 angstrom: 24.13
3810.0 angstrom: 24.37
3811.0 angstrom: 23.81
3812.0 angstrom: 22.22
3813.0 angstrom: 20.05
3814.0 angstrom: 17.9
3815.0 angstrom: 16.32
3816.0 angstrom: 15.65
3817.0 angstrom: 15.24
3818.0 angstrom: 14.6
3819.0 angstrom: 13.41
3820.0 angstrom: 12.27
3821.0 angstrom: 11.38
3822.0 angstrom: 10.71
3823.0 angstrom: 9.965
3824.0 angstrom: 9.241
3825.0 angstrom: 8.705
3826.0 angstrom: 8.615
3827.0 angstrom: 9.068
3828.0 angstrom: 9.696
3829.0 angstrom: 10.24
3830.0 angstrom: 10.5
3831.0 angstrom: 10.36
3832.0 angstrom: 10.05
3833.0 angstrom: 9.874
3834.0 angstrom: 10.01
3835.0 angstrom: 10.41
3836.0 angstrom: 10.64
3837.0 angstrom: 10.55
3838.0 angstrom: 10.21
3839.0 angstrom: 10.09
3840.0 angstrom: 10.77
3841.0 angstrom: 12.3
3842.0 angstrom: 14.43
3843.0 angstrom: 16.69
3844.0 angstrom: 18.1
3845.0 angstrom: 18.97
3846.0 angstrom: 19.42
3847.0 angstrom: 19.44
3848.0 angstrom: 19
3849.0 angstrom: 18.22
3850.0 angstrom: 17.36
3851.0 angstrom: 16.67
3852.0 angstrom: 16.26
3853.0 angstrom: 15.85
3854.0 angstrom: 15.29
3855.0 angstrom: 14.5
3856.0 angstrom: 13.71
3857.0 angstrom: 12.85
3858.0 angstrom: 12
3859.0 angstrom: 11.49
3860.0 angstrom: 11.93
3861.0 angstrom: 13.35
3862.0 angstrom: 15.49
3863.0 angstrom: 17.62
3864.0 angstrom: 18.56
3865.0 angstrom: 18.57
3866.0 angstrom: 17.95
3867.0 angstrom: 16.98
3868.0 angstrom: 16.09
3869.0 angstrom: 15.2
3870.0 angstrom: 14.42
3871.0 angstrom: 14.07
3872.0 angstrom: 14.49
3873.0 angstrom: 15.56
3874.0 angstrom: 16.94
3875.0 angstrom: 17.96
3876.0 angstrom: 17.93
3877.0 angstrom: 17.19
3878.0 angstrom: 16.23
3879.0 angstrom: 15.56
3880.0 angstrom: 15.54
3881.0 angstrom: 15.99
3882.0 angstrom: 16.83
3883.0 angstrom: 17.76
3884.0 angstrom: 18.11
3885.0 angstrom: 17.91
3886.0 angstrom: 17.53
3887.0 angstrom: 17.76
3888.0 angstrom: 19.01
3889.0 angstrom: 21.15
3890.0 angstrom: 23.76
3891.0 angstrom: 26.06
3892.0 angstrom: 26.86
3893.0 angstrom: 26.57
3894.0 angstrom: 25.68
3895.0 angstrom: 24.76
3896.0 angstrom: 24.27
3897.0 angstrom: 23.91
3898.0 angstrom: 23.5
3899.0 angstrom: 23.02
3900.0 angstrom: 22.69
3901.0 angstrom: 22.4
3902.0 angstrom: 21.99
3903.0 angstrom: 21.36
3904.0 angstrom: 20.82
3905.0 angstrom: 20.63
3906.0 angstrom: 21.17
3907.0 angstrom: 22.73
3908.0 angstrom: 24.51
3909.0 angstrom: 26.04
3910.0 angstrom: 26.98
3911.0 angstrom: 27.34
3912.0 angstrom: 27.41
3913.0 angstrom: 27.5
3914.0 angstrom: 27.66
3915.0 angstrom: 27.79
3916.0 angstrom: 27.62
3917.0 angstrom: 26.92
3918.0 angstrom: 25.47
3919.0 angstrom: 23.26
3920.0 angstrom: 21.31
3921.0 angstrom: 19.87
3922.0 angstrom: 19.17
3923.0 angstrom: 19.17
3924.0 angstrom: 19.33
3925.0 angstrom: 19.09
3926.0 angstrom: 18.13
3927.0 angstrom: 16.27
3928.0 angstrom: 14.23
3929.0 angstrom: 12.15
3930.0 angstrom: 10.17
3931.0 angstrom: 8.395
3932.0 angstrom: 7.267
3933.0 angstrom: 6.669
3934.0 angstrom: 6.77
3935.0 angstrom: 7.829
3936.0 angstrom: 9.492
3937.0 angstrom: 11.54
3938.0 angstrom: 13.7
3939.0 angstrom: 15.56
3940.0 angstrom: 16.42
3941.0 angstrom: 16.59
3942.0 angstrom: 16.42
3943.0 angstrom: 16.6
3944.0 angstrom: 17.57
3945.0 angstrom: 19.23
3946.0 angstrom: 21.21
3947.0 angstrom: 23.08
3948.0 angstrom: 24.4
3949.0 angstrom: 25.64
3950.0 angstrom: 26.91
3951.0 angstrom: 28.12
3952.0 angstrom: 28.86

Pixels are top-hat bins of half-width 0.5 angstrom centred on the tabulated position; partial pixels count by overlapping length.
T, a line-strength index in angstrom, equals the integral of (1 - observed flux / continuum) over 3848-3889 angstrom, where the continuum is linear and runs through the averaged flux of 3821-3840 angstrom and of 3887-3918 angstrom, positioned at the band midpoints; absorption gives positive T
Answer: 2.8 angstrom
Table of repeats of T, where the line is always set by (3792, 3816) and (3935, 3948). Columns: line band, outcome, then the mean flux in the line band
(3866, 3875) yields 1.7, 15.7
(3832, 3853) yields 6.3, 14.4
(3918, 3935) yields 1.9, 15.2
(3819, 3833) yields 7.3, 10.2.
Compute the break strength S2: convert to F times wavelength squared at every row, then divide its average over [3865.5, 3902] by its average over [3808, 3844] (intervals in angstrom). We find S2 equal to 1.49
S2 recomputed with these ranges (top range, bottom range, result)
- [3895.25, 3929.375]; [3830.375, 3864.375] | 1.65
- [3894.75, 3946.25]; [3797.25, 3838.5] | 1.26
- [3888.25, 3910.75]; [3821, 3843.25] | 2.32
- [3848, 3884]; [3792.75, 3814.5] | 0.72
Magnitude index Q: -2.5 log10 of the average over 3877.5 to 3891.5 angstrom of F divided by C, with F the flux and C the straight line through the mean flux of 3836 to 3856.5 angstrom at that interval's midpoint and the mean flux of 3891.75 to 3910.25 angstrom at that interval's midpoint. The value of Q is 0.14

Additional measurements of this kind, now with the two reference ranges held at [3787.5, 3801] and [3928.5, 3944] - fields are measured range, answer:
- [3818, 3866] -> 0.28 mag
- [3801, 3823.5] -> -0.03 mag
